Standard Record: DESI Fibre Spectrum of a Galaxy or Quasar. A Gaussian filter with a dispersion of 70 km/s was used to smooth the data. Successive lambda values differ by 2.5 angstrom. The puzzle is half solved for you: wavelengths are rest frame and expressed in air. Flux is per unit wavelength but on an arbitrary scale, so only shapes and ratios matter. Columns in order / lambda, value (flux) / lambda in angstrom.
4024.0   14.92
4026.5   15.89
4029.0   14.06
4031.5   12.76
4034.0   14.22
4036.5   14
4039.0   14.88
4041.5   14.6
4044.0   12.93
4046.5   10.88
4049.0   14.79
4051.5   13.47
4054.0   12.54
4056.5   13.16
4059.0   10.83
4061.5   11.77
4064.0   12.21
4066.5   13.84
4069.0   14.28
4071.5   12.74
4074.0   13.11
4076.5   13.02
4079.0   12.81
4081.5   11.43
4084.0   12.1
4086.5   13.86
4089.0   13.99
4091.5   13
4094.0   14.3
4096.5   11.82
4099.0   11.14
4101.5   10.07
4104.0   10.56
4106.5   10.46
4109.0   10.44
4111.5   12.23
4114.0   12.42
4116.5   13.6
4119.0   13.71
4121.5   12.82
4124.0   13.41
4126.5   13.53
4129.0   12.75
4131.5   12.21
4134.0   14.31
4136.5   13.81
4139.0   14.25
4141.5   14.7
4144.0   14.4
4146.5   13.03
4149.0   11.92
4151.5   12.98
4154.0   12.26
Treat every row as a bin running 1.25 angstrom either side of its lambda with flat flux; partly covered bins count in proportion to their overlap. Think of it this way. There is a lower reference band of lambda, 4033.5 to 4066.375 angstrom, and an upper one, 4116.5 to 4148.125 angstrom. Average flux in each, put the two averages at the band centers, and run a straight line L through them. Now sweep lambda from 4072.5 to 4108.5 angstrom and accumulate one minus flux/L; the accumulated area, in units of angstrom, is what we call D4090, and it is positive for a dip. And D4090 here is 3.0 angstrom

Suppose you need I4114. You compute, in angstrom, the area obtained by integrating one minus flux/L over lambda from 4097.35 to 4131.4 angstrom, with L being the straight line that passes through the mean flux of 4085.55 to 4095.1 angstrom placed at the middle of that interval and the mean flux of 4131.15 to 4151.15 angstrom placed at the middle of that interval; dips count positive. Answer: 4.0 angstrom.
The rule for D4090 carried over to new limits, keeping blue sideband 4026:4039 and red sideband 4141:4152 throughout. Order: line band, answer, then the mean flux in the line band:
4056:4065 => 1.3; 11.9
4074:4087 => 1.1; 12.6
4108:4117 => 1.0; 12.1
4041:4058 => 1.1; 13.1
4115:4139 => 0.2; 13.4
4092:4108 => 2.6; 11.5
